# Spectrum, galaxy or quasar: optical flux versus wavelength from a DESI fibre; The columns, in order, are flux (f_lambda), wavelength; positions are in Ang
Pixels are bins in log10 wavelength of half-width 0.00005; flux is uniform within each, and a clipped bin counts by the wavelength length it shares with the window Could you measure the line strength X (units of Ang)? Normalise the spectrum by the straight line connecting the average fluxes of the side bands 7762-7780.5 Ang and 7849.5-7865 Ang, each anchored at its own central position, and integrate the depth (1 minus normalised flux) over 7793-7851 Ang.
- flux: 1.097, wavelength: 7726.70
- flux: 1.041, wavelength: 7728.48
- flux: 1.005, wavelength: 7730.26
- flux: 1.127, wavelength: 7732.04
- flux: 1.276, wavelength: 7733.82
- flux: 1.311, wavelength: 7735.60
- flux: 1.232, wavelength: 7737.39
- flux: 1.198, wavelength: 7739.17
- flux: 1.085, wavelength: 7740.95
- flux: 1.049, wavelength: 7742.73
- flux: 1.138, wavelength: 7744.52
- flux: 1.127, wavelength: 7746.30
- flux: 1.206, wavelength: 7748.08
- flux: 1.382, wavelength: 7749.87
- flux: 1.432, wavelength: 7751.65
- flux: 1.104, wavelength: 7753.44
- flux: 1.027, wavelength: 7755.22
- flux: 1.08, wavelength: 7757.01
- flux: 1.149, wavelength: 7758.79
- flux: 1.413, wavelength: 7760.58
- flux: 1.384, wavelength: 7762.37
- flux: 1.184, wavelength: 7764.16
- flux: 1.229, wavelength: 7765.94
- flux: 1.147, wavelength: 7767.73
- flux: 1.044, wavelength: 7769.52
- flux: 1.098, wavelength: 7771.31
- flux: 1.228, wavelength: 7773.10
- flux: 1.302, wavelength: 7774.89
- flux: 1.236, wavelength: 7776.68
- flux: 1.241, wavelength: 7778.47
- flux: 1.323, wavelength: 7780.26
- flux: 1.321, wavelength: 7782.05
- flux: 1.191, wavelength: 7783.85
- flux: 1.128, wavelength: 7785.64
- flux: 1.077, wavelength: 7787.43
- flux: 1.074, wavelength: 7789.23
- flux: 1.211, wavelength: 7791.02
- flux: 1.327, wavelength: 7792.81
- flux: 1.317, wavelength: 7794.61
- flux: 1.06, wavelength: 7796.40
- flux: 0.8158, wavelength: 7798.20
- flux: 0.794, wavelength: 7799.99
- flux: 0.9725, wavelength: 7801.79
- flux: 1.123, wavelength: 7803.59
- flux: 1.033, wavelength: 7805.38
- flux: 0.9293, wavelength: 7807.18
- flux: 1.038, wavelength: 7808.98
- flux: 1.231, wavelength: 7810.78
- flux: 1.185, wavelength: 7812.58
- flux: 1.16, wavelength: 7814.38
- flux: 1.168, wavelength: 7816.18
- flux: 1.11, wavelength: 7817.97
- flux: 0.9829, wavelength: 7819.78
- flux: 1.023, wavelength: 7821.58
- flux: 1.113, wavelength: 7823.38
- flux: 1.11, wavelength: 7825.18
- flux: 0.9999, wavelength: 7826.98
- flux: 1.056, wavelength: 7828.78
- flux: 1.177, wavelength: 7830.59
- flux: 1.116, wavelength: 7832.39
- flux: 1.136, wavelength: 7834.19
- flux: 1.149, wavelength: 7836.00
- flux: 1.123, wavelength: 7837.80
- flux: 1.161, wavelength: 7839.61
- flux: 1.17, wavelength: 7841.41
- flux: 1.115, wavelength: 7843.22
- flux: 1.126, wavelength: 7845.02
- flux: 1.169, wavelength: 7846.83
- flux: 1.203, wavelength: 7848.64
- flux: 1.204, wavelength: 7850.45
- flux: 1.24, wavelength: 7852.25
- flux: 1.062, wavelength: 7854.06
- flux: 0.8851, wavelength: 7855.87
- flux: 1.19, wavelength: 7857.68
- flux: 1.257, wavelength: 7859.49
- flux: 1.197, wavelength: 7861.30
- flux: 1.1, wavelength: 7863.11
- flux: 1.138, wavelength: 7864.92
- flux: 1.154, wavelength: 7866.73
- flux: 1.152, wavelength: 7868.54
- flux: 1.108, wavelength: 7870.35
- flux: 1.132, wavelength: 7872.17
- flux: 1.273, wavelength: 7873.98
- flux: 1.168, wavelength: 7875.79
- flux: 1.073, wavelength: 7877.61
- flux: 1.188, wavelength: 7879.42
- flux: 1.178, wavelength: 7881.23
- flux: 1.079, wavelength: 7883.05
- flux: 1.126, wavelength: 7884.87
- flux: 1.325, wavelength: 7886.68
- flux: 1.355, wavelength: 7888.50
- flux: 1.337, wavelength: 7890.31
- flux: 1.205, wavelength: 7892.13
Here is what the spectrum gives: 3.6 Ang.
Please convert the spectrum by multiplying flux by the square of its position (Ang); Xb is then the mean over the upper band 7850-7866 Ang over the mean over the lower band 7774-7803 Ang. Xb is 1.01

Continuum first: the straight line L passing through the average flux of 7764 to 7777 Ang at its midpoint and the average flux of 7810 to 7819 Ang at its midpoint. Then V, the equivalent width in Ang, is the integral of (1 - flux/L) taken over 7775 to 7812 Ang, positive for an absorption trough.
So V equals 1.5 Ang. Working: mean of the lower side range 1.18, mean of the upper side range 1.17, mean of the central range 1.13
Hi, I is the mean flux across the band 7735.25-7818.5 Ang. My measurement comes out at 1.16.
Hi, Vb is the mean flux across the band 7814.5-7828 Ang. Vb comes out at 1.08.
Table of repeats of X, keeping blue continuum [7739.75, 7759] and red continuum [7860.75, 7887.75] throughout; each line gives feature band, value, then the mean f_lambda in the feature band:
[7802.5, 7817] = 0.7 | 1.11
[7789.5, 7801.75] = 0.9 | 1.08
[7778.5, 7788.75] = -0.4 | 1.2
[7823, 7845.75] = 0.8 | 1.12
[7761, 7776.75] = -0.6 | 1.21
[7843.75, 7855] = 0.0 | 1.16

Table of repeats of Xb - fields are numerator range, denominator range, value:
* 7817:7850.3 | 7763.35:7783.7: 0.93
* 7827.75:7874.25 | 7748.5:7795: 0.96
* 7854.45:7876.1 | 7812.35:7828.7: 1.06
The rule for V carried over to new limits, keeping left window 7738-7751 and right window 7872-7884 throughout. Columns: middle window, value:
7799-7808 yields 1.53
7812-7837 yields 1.28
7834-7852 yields 0.04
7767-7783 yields -0.61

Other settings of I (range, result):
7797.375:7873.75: 1.1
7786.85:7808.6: 1.06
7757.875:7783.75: 1.23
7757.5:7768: 1.25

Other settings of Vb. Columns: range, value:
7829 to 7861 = 1.14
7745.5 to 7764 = 1.23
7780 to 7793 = 1.19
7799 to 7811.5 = 1.01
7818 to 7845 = 1.1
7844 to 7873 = 1.14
